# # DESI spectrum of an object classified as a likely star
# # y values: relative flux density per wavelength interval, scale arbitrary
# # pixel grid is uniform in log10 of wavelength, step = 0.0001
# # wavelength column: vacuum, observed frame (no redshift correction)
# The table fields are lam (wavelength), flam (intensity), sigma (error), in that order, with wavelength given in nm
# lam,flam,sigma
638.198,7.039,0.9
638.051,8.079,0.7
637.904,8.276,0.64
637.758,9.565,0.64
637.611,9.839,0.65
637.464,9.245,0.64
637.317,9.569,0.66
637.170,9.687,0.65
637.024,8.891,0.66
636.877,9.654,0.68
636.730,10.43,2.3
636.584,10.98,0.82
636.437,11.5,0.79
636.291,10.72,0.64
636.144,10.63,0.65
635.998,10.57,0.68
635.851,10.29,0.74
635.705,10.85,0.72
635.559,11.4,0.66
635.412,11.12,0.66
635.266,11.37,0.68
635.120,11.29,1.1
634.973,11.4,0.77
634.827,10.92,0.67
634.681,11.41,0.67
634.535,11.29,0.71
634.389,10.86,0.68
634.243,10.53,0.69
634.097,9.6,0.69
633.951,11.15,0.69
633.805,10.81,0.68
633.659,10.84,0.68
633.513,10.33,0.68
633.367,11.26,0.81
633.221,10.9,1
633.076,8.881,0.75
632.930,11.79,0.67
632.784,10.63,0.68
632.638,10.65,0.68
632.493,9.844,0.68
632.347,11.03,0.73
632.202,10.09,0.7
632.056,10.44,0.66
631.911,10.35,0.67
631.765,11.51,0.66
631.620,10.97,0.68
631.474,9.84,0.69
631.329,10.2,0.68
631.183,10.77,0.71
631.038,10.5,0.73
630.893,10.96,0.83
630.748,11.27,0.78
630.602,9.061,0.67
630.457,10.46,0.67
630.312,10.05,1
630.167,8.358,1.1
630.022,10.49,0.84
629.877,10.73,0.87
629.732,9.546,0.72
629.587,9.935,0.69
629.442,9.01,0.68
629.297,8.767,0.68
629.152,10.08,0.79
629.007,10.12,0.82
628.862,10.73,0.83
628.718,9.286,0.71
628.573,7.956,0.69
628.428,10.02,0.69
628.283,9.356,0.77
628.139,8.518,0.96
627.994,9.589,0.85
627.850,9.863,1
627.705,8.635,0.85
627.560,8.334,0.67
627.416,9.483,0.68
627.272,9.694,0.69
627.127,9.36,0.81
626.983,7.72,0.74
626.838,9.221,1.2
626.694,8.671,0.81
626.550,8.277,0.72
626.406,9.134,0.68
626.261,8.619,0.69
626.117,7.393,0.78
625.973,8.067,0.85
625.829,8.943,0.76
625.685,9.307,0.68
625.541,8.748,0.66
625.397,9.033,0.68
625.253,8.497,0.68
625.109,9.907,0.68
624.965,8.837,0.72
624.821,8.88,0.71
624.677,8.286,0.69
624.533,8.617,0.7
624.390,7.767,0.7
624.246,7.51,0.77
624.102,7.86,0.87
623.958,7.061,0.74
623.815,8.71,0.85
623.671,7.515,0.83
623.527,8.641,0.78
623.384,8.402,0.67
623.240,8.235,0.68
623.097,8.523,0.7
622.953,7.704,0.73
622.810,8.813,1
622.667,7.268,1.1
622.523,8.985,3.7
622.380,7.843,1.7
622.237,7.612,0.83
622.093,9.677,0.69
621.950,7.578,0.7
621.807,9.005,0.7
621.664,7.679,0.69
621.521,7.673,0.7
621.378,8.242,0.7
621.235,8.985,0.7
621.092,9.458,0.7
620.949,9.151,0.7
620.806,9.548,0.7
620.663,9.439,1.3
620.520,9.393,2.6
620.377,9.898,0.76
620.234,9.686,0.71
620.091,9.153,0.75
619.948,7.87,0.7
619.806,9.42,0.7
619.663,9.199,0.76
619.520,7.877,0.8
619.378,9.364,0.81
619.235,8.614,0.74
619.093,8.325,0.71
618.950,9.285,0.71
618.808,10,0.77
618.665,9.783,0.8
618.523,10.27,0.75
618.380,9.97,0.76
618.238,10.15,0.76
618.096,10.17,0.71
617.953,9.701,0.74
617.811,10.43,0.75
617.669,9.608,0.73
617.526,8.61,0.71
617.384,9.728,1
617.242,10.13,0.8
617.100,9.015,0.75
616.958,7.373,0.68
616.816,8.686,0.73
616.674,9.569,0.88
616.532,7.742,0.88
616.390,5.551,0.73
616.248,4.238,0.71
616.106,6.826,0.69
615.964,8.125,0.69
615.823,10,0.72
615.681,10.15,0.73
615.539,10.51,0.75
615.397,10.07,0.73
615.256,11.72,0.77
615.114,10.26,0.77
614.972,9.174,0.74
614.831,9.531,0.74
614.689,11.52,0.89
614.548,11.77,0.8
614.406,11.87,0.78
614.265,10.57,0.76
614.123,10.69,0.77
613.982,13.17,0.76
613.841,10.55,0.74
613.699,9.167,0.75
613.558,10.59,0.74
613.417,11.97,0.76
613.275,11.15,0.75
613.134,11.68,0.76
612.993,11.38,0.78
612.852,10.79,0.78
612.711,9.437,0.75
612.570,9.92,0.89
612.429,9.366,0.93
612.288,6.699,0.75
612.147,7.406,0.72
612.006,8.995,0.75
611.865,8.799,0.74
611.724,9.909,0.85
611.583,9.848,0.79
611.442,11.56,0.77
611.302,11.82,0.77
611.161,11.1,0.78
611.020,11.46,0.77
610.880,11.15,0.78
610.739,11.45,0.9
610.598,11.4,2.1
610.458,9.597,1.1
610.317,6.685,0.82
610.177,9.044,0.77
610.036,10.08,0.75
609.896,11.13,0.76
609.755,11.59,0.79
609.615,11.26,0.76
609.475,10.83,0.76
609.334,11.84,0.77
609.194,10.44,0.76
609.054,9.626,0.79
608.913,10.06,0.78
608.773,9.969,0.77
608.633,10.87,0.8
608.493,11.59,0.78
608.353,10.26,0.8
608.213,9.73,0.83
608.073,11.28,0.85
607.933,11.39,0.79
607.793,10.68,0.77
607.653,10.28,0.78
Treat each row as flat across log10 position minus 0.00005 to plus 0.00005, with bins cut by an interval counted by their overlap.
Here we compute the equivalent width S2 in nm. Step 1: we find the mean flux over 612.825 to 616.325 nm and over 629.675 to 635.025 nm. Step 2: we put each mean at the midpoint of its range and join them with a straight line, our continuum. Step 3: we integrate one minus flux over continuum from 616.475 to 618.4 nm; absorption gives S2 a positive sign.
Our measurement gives 0.18 nm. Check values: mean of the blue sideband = 10.3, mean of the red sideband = 10.5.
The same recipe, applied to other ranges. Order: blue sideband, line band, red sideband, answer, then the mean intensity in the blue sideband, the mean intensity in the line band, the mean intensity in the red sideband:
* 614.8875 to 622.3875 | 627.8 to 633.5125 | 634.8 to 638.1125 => -0.136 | 9.02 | 10.1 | 10.3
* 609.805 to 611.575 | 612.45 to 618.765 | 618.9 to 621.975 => -0.092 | 10.5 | 9.84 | 8.87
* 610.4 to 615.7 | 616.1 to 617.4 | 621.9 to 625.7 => 0.250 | 10.5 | 7.86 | 8.35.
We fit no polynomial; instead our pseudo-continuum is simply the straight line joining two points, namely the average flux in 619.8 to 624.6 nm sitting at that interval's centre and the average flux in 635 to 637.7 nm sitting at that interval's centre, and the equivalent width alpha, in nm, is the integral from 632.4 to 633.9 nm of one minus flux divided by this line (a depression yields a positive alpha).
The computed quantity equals -0.09 nm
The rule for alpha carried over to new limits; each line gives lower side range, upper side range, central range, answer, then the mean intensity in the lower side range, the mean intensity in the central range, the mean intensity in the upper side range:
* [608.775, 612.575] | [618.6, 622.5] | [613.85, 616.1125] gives -0.21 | 10.1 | 10.5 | 8.88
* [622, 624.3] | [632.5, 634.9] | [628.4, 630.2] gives 0.00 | 8.15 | 9.63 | 10.7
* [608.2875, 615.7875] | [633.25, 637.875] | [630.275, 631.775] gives 0.01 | 10.4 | 10.5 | 10.6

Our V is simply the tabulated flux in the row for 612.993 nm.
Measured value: 11.38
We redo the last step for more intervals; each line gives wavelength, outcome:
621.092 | 9.458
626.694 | 8.671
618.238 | 10.15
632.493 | 9.844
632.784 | 10.63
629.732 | 9.546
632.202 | 10.09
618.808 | 10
